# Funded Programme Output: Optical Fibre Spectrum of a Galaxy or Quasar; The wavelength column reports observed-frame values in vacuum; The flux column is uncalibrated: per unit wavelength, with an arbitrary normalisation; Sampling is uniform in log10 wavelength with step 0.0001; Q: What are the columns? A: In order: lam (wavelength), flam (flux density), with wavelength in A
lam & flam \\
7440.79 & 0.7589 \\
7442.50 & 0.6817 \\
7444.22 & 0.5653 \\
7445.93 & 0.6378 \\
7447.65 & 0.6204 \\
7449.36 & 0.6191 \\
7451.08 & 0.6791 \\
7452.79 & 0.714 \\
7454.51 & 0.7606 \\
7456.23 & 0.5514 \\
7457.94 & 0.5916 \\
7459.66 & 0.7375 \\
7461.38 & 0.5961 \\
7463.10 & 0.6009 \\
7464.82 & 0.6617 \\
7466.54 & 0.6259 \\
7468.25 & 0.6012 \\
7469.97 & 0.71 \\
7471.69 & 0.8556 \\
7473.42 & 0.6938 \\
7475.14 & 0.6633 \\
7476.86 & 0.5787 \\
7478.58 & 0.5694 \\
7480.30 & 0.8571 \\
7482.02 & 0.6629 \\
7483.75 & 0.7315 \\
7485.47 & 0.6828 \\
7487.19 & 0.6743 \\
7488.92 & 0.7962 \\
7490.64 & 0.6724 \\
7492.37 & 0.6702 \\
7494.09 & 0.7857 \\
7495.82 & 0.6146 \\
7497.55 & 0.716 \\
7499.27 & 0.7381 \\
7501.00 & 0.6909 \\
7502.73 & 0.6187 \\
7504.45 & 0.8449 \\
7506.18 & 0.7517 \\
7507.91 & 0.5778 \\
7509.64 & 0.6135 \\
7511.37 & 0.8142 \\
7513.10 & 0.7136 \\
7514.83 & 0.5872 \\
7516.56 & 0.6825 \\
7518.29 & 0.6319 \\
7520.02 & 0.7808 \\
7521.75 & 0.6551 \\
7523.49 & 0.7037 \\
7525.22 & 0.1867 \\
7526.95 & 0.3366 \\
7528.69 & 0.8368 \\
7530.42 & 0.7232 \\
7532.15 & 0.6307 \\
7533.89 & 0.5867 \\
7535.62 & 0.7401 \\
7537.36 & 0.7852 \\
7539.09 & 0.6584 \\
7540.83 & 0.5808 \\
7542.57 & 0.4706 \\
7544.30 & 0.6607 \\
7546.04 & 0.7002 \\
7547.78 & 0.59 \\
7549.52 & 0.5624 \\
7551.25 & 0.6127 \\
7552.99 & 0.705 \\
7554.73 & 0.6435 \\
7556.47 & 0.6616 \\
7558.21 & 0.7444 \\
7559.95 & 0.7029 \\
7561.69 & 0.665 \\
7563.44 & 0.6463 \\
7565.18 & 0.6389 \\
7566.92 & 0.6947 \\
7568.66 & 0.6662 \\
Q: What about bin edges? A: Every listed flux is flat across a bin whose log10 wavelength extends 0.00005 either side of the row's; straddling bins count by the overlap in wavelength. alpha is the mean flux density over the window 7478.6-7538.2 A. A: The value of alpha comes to 0.678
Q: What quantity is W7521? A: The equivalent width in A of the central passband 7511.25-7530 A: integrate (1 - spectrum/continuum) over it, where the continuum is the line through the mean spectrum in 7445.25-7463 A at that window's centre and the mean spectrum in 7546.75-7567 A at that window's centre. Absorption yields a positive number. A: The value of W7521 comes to 0.8 A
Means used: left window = 0.649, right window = 0.654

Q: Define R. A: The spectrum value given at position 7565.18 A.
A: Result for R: 0.6389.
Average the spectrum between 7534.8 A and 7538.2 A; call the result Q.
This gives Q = 0.762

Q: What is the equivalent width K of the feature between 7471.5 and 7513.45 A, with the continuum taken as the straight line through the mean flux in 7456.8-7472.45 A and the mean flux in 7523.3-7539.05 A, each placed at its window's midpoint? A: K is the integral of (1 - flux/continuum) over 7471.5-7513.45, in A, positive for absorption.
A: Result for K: -3.9 A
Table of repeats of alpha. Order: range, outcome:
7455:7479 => 0.649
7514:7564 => 0.637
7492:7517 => 0.695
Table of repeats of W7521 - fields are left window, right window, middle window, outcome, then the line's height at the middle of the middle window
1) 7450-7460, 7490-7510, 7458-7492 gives -0.1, 0.679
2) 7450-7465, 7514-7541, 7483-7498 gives -1.4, 0.644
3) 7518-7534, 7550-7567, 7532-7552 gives 0.2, 0.637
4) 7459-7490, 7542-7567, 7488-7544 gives 0.2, 0.664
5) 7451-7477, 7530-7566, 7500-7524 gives -1.2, 0.658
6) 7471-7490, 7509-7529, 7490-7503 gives -0.4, 0.67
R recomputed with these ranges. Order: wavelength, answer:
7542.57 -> 0.4706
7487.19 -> 0.6743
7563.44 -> 0.6463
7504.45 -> 0.8449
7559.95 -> 0.7029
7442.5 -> 0.6817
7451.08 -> 0.6791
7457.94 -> 0.5916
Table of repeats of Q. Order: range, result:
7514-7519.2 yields 0.636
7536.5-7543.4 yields 0.624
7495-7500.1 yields 0.69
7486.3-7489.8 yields 0.735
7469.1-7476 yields 0.73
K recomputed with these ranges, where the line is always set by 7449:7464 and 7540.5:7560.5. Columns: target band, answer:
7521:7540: 0.53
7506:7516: -0.45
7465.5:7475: -0.66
